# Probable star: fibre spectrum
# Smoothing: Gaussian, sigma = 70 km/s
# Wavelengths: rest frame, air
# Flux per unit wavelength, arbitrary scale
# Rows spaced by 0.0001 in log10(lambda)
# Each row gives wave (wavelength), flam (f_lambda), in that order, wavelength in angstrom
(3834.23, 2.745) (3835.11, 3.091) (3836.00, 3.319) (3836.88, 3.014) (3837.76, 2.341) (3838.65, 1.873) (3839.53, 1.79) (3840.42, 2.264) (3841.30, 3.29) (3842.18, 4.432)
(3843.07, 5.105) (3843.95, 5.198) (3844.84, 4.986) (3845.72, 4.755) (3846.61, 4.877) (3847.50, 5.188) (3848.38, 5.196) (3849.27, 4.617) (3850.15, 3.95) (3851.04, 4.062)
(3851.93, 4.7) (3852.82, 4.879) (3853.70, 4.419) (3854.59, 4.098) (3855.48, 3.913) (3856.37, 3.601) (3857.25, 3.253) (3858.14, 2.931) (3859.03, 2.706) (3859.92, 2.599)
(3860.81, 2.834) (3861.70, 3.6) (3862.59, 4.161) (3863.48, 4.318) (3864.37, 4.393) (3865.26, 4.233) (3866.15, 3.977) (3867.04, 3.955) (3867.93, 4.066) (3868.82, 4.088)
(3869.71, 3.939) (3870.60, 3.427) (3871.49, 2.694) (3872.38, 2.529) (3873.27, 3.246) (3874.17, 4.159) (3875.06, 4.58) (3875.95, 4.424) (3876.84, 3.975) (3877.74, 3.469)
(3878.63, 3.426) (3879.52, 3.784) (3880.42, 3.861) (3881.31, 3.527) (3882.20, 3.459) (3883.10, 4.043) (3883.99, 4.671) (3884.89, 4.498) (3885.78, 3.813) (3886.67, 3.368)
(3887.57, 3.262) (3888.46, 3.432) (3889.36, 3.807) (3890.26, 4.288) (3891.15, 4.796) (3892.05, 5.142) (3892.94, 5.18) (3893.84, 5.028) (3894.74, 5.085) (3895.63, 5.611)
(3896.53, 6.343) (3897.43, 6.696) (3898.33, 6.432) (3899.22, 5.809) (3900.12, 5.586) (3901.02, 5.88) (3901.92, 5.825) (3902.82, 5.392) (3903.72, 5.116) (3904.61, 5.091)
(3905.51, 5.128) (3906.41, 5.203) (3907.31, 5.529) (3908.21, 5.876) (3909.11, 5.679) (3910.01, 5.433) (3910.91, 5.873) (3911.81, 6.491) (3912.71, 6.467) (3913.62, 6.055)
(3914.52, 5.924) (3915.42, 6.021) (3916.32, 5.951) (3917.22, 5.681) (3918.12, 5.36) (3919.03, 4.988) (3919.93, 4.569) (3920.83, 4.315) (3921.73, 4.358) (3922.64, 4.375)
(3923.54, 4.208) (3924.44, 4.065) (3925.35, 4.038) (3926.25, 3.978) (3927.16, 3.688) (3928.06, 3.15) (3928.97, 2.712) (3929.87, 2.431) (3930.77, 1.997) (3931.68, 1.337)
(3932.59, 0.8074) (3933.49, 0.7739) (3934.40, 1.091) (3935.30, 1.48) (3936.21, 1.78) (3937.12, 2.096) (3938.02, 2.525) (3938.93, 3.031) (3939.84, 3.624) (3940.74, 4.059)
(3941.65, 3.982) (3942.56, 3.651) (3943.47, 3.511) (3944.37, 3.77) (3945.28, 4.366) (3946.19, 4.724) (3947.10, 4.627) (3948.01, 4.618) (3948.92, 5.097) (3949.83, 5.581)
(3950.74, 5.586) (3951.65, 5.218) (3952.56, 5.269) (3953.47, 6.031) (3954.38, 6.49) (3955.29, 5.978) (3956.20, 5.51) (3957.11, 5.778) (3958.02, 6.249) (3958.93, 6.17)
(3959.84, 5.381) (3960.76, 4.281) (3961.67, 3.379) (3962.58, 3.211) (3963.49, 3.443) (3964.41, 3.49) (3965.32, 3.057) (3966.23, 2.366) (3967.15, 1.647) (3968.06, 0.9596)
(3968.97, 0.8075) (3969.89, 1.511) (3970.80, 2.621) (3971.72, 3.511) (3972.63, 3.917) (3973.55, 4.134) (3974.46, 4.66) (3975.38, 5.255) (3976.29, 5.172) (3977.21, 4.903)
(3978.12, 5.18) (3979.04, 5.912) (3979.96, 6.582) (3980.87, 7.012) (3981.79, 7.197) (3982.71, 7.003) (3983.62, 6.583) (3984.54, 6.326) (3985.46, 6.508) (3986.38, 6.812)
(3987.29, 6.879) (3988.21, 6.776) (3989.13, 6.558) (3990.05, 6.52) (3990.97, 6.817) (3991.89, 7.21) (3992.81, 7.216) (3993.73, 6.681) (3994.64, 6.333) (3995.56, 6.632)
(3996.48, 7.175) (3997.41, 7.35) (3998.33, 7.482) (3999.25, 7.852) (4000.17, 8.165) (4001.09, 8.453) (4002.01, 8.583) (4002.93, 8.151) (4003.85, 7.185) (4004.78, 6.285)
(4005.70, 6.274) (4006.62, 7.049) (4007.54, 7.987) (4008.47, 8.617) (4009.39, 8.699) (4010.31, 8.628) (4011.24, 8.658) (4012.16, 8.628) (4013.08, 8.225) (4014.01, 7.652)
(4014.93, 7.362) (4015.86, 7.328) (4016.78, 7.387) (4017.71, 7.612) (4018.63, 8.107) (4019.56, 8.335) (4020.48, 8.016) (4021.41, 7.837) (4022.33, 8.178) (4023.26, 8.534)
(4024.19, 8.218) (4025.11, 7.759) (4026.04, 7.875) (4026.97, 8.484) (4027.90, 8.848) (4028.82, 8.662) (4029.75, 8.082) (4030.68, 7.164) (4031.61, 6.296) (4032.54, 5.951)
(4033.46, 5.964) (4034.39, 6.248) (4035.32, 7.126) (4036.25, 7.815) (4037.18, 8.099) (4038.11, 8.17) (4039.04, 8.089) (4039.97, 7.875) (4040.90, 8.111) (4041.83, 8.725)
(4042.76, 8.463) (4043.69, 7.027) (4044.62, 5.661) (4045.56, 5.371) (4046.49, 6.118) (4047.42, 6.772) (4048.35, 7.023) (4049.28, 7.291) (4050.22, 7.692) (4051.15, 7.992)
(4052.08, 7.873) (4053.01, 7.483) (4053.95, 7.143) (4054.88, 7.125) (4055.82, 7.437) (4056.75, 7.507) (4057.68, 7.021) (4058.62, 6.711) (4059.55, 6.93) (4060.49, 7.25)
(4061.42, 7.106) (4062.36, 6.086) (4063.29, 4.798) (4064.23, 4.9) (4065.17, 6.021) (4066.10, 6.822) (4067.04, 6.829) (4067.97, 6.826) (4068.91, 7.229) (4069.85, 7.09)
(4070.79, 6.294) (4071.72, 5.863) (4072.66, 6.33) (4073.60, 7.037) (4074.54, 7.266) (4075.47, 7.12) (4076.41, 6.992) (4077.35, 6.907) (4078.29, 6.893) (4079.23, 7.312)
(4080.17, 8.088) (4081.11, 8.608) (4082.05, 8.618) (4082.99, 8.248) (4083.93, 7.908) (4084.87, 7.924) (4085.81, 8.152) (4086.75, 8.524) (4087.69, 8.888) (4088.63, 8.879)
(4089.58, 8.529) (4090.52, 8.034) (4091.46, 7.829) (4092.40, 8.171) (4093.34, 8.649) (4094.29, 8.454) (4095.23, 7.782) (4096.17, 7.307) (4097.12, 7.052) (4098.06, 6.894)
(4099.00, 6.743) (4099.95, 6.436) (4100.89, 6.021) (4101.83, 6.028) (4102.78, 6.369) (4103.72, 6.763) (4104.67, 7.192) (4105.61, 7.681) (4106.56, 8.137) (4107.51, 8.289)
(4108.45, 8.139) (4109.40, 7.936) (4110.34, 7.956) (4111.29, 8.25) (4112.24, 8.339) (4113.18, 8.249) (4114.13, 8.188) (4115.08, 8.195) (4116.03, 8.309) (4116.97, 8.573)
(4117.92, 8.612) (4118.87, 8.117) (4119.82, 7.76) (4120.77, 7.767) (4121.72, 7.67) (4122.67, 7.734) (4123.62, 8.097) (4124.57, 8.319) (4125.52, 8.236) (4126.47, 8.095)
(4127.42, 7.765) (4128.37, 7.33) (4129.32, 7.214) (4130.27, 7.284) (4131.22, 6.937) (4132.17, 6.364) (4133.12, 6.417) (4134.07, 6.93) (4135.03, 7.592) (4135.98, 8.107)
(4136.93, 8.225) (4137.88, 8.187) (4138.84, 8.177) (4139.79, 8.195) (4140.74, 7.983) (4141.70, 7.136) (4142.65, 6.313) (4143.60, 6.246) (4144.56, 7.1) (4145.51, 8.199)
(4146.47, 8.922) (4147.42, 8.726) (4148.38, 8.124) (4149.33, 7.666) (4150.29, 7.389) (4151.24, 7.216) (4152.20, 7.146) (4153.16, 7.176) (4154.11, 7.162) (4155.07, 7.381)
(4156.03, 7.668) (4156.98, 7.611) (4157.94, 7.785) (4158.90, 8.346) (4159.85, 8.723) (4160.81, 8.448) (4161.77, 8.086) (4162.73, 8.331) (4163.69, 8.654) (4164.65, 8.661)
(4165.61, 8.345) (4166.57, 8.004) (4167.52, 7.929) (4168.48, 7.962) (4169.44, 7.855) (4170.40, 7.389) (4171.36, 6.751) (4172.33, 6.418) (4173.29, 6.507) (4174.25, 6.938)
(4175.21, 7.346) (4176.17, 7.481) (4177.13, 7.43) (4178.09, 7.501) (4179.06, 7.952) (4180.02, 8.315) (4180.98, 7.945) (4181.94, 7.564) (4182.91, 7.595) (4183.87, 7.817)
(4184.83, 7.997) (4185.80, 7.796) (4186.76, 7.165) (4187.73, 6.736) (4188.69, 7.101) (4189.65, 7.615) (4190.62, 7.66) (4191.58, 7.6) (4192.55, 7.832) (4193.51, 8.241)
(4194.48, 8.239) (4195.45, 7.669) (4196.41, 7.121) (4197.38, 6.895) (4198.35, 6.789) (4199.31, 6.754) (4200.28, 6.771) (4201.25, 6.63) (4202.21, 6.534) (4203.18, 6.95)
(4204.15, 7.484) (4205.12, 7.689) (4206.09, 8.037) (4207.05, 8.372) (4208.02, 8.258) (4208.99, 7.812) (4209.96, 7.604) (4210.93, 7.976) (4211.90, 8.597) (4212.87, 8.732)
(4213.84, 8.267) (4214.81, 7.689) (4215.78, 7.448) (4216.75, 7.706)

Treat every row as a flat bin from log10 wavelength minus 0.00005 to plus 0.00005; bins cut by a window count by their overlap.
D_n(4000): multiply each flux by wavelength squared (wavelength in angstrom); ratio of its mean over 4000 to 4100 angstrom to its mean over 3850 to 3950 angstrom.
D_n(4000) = 1.9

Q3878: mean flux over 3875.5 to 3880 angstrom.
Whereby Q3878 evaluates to 3.81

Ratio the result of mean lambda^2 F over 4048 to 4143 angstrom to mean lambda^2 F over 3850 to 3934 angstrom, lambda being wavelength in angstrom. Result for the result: 1.9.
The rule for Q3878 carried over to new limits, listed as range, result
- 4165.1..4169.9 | 8.04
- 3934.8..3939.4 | 2.17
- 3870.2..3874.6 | 3.2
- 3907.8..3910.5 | 5.66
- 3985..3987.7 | 6.74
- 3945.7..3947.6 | 4.66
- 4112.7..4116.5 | 8.24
